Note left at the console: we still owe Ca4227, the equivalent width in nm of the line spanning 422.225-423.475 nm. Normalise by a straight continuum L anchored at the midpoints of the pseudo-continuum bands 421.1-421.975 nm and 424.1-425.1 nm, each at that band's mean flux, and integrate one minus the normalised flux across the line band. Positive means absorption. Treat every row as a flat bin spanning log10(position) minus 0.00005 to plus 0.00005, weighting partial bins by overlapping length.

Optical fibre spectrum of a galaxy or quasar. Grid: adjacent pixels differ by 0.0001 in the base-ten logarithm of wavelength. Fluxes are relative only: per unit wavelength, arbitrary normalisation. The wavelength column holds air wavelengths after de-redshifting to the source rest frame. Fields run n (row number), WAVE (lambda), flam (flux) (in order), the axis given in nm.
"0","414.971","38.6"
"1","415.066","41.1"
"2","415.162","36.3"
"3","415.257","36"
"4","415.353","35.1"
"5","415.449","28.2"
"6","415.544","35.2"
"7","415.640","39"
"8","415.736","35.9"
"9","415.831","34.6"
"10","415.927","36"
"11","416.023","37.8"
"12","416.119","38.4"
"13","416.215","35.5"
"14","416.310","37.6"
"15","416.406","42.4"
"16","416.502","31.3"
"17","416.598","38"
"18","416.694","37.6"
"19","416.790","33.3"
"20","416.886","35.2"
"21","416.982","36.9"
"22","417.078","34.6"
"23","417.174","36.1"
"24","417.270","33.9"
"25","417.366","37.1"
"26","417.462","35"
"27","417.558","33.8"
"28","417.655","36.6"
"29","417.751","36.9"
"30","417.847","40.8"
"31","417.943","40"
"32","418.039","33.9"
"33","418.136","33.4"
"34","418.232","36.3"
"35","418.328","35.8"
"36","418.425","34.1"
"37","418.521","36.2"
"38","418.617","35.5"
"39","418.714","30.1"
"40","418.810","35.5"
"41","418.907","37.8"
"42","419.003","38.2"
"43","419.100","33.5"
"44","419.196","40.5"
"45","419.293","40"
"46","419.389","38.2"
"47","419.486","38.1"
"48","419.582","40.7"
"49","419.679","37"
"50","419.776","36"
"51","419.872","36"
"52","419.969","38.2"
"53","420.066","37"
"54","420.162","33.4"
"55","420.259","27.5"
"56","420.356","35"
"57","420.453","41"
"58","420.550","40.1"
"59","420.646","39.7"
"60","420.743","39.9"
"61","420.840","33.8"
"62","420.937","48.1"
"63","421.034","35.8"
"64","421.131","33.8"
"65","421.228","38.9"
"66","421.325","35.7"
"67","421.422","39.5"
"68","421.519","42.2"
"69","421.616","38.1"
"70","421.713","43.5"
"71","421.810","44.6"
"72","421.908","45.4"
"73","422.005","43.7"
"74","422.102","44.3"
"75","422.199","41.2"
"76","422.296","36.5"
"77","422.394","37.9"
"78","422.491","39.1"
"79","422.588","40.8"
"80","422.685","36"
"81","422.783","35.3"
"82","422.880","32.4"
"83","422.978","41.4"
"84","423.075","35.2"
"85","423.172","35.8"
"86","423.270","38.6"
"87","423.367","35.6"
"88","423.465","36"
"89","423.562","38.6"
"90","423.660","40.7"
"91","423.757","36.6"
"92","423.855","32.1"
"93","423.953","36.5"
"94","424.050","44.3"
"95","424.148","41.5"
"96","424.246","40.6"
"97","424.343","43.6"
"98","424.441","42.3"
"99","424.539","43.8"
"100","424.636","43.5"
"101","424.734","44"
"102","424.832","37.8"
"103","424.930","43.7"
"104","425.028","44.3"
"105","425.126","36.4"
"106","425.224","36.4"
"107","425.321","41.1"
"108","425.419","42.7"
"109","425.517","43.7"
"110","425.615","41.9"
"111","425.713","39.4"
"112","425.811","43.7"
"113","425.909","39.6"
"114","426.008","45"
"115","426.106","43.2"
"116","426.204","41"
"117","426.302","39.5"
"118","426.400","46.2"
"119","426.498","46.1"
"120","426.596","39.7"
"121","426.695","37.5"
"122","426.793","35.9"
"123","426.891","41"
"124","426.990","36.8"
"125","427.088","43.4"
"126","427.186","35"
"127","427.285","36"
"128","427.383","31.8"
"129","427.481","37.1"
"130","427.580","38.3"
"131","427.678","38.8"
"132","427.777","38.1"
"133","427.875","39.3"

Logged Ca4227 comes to 0.13 nm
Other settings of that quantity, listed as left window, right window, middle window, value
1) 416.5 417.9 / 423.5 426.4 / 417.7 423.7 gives 0.07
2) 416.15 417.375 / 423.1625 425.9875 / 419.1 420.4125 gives 0.04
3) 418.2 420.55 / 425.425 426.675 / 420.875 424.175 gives 0.02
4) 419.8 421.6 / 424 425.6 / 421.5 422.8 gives -0.06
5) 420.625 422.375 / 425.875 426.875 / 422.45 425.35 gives 0.12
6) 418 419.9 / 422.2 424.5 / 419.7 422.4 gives -0.11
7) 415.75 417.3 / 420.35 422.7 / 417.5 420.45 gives 0.14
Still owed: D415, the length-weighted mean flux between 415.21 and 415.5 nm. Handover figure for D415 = 33.1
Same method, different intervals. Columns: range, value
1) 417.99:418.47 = 34.7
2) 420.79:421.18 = 37.9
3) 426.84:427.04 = 38.9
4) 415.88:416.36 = 37.1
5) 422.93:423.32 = 37.8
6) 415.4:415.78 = 34.5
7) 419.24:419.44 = 39.1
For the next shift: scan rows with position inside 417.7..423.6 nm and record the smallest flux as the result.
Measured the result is 27.5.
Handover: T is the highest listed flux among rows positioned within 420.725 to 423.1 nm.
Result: 48.1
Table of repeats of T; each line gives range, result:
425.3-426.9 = 46.2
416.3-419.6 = 42.4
